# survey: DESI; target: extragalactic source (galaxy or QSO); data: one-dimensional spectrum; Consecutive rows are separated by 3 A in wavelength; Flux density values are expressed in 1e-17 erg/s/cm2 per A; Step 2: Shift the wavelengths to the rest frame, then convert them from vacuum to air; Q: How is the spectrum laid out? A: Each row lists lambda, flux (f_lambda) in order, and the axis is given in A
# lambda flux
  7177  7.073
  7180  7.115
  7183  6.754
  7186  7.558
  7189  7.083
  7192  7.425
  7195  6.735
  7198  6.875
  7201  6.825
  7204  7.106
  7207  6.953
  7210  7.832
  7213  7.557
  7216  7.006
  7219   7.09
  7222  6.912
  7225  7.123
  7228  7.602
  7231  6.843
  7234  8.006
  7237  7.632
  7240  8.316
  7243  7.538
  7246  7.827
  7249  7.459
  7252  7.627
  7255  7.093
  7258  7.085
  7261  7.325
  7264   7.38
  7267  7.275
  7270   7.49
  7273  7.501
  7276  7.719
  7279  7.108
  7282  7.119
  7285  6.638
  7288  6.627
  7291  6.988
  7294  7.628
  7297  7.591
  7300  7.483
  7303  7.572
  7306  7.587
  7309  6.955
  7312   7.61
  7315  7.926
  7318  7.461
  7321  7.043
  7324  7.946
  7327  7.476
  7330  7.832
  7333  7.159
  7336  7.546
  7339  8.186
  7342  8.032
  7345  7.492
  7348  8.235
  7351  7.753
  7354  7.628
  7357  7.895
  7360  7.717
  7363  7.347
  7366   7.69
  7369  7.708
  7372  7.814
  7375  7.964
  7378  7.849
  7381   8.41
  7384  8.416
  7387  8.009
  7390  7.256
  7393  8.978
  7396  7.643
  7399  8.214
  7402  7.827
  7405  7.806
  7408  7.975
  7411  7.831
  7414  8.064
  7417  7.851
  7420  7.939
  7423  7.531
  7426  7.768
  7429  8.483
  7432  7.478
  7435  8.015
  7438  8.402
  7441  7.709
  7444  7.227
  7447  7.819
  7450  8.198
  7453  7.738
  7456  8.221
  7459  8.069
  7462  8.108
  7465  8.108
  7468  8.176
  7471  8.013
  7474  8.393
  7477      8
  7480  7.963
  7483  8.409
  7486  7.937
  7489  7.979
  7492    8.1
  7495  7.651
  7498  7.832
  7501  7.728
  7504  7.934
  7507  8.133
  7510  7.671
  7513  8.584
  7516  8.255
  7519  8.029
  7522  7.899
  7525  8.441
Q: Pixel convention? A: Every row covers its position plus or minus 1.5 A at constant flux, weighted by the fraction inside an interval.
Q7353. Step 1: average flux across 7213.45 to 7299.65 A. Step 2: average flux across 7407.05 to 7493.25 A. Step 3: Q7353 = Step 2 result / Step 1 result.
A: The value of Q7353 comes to 1.09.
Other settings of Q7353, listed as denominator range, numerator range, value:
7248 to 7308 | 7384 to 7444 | 1.08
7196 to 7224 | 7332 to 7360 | 1.09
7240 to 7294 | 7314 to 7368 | 1.05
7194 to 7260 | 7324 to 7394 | 1.07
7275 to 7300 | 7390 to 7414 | 1.11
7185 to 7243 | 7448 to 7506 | 1.10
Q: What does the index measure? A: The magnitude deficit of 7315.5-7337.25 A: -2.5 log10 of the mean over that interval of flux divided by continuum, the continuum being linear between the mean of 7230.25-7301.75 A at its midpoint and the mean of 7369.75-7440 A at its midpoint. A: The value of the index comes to 0.019 mag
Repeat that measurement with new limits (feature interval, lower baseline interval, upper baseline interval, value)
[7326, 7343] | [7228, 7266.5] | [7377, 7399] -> 0.024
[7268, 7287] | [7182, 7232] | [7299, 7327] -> 0.020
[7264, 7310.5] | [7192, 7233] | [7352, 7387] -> 0.028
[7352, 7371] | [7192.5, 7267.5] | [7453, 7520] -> 0.004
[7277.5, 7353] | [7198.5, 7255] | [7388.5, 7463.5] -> 0.021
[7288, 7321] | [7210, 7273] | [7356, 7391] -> 0.029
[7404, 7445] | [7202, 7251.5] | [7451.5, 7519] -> 0.004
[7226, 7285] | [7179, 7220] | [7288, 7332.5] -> -0.021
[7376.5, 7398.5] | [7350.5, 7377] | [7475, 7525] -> -0.042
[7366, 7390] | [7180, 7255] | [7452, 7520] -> -0.028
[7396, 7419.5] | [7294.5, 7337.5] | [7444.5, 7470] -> -0.010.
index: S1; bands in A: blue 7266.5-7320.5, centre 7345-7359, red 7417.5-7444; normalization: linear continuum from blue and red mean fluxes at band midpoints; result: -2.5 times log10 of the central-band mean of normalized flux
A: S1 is -0.04 mag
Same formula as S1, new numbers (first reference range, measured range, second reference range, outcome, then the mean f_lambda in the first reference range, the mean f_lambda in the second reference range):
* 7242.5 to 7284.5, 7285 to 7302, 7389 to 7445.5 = 0.04 mag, 7.37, 7.9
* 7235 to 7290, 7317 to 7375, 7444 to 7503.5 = -0.01 mag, 7.38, 8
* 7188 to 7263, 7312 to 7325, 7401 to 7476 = 0.00 mag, 7.32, 7.95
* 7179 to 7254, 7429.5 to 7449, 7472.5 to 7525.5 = 0.01 mag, 7.31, 8.04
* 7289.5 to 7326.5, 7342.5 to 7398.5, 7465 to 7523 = -0.03 mag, 7.48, 8.04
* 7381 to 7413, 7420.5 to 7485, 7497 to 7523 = 0.00 mag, 8.02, 8.01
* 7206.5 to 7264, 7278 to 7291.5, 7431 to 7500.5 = 0.10 mag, 7.42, 7.98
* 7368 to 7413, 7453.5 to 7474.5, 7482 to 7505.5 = -0.02 mag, 7.98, 7.94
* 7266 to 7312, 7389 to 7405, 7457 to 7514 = -0.04 mag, 7.3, 8.04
